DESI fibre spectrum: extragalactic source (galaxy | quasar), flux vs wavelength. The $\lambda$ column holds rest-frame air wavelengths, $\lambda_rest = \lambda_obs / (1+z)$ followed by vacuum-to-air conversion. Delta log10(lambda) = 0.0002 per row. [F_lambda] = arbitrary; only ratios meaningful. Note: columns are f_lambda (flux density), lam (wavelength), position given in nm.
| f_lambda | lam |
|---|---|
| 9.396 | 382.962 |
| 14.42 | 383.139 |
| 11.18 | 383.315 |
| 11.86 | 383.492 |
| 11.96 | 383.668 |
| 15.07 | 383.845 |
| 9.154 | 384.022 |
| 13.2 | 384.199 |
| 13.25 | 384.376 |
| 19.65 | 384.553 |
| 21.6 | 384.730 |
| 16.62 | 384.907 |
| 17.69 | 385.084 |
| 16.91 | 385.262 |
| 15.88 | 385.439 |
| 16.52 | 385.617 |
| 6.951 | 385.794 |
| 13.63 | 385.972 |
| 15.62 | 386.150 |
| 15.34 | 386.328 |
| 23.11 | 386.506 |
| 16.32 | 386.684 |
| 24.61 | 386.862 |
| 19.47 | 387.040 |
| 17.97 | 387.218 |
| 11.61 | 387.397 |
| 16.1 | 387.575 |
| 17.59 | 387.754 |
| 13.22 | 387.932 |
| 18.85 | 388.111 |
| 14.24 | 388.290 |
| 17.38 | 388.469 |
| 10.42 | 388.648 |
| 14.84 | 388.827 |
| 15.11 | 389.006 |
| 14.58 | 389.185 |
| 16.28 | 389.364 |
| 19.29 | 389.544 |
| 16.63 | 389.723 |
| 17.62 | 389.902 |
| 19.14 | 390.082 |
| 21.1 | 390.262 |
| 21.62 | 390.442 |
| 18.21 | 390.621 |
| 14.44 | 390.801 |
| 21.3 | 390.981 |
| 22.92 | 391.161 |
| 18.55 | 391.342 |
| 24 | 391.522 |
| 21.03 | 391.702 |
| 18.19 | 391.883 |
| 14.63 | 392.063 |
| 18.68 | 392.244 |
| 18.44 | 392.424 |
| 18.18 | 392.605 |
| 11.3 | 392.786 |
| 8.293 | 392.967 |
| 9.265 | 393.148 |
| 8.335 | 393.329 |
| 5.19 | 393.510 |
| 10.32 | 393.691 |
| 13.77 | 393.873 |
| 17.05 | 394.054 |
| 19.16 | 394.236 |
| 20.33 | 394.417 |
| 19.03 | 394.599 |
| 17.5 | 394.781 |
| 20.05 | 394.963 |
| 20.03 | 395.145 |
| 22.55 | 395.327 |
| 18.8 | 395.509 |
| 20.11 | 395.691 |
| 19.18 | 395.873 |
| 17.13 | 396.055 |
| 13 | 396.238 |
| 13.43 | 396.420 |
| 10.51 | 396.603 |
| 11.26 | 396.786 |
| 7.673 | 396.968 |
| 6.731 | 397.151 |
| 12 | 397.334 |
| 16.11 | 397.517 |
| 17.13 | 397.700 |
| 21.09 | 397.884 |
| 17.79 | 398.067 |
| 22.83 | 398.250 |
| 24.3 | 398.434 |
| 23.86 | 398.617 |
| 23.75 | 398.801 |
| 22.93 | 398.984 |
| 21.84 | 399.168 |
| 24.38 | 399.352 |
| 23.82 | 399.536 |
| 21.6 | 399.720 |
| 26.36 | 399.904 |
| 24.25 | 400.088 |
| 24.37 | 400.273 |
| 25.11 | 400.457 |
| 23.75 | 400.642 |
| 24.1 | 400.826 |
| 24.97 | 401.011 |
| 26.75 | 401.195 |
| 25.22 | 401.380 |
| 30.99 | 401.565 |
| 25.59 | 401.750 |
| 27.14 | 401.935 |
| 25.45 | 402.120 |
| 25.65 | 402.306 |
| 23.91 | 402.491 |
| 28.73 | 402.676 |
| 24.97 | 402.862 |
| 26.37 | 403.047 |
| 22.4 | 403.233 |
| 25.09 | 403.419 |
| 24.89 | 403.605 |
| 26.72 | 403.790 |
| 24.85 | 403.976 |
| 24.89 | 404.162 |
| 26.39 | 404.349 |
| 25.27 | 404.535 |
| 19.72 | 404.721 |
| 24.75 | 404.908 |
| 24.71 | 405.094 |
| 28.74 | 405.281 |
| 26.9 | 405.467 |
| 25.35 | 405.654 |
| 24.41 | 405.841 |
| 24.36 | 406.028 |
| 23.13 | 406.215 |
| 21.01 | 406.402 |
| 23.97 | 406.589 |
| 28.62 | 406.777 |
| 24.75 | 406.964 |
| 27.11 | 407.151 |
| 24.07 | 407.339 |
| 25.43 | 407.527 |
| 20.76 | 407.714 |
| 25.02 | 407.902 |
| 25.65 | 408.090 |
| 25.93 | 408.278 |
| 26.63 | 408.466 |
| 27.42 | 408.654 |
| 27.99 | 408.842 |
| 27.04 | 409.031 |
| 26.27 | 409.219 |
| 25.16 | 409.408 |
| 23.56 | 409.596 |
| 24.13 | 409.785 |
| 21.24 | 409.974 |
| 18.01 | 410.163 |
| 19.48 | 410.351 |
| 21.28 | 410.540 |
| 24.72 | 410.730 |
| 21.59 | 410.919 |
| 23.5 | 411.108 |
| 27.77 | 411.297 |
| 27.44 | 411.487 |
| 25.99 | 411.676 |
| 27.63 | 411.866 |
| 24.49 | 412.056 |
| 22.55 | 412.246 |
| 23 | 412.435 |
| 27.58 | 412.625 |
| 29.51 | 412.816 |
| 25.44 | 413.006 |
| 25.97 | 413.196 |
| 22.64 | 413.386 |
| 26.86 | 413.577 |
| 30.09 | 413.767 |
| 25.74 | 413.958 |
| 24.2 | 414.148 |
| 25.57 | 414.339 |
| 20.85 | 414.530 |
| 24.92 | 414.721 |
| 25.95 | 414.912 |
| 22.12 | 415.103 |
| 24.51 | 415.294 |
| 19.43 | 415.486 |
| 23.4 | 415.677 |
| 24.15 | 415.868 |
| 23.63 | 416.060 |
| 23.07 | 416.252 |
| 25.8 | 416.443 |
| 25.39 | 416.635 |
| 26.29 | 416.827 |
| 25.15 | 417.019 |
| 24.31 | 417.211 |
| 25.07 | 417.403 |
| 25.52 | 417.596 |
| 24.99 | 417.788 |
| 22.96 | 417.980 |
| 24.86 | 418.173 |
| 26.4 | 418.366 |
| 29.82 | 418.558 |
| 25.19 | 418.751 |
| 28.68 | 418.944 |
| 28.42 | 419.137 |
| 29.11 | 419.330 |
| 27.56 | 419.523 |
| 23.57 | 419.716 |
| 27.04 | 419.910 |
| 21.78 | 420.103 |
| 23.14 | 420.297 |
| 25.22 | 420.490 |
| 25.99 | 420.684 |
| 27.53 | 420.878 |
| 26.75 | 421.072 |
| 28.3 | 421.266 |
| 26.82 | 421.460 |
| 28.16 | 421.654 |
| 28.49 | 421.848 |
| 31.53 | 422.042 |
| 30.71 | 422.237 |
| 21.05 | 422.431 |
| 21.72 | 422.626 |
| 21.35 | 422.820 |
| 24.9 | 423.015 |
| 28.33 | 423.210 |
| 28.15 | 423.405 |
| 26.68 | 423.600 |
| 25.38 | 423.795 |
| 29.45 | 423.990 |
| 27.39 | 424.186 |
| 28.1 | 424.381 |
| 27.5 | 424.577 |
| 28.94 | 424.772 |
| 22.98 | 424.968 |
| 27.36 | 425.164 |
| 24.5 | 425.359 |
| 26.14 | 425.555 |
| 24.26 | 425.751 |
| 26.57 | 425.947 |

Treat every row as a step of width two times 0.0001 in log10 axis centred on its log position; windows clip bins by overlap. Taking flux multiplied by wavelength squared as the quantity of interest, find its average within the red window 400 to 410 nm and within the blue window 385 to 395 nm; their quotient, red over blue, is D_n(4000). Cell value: 1.65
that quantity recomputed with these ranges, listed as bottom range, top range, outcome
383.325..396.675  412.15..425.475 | 1.82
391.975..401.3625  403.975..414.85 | 1.45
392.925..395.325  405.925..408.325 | 1.76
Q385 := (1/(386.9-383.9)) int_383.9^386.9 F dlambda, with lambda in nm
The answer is 16.1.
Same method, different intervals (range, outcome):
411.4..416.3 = 24.9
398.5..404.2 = 25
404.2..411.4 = 24.5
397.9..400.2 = 23.1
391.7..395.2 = 15.2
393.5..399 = 17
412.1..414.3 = 25.8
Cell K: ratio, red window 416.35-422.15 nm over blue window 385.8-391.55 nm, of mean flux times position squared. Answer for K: 1.8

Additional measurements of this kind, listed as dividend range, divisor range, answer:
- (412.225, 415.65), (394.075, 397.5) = 1.70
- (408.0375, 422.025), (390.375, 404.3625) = 1.37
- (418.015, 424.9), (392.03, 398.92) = 1.88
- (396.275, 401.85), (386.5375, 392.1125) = 1.23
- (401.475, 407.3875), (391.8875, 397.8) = 1.78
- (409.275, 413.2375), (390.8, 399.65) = 1.53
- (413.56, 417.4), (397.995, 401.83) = 1.09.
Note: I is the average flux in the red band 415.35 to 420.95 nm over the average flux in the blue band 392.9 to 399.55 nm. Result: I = 1.5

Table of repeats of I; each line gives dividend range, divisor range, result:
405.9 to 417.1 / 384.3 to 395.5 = 1.47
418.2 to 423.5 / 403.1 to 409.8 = 1.05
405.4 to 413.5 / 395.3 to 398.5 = 1.55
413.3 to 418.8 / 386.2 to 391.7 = 1.39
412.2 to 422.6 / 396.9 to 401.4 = 1.20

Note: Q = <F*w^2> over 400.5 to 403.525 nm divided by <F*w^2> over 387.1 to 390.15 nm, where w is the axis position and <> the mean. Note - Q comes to 1.72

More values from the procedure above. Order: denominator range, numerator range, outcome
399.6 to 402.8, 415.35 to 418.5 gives 1.04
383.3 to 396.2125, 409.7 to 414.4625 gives 1.67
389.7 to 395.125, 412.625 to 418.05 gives 1.65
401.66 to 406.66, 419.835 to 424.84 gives 1.16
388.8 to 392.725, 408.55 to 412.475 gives 1.46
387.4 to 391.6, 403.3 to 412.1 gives 1.56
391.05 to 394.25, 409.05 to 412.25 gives 1.71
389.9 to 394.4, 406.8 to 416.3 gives 1.65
